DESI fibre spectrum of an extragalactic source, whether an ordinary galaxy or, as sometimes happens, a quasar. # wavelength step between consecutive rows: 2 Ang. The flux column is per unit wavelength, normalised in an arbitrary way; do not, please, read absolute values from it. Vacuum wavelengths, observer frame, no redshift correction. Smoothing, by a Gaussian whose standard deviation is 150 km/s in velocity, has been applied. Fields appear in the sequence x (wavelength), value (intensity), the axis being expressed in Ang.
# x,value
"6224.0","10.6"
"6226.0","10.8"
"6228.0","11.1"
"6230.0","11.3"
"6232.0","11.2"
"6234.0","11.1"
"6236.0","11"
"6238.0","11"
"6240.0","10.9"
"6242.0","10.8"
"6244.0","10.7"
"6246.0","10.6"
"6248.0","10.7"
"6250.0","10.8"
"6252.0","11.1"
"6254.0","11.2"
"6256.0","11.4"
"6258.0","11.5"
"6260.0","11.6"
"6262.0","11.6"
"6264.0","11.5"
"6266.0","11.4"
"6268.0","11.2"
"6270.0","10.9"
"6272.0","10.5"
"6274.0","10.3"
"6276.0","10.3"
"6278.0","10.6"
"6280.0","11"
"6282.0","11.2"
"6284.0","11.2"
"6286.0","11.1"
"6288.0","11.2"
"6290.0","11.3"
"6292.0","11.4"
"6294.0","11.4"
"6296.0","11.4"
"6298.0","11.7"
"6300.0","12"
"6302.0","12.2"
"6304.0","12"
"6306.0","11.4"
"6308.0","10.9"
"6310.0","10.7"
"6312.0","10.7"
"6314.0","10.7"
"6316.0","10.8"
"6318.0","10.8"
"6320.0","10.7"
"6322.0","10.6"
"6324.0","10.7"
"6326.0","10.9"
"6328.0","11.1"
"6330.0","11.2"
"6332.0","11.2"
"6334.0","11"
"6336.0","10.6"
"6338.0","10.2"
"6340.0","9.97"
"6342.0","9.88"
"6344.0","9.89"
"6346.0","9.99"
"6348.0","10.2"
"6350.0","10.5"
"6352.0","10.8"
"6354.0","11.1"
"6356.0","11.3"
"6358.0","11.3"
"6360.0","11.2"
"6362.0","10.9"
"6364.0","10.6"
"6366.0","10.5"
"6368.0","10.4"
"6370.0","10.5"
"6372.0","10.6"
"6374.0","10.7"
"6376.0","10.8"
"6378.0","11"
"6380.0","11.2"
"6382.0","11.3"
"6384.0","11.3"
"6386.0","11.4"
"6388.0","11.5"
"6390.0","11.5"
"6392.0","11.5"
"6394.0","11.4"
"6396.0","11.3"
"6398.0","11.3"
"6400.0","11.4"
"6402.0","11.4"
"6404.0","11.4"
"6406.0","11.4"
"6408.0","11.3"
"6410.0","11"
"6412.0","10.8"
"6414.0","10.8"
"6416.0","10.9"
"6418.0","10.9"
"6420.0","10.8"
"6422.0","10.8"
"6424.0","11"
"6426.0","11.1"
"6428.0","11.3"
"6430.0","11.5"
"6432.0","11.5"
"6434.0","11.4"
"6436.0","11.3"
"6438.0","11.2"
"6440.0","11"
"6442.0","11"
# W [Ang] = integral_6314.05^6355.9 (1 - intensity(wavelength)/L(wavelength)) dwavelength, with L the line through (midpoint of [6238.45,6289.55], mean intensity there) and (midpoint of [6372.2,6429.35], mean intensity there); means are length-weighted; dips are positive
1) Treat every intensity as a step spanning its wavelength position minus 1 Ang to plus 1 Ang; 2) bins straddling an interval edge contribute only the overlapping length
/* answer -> 1.8 Ang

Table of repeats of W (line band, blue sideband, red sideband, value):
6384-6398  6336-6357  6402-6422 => -0.8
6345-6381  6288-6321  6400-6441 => 1.4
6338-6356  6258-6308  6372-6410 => 1.5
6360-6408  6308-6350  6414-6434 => -1.0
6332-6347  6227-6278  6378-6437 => 1.1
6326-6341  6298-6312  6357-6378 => 0.5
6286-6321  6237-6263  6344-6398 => -0.8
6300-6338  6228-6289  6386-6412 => 0.5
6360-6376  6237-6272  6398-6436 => 0.7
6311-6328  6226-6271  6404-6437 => 0.5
